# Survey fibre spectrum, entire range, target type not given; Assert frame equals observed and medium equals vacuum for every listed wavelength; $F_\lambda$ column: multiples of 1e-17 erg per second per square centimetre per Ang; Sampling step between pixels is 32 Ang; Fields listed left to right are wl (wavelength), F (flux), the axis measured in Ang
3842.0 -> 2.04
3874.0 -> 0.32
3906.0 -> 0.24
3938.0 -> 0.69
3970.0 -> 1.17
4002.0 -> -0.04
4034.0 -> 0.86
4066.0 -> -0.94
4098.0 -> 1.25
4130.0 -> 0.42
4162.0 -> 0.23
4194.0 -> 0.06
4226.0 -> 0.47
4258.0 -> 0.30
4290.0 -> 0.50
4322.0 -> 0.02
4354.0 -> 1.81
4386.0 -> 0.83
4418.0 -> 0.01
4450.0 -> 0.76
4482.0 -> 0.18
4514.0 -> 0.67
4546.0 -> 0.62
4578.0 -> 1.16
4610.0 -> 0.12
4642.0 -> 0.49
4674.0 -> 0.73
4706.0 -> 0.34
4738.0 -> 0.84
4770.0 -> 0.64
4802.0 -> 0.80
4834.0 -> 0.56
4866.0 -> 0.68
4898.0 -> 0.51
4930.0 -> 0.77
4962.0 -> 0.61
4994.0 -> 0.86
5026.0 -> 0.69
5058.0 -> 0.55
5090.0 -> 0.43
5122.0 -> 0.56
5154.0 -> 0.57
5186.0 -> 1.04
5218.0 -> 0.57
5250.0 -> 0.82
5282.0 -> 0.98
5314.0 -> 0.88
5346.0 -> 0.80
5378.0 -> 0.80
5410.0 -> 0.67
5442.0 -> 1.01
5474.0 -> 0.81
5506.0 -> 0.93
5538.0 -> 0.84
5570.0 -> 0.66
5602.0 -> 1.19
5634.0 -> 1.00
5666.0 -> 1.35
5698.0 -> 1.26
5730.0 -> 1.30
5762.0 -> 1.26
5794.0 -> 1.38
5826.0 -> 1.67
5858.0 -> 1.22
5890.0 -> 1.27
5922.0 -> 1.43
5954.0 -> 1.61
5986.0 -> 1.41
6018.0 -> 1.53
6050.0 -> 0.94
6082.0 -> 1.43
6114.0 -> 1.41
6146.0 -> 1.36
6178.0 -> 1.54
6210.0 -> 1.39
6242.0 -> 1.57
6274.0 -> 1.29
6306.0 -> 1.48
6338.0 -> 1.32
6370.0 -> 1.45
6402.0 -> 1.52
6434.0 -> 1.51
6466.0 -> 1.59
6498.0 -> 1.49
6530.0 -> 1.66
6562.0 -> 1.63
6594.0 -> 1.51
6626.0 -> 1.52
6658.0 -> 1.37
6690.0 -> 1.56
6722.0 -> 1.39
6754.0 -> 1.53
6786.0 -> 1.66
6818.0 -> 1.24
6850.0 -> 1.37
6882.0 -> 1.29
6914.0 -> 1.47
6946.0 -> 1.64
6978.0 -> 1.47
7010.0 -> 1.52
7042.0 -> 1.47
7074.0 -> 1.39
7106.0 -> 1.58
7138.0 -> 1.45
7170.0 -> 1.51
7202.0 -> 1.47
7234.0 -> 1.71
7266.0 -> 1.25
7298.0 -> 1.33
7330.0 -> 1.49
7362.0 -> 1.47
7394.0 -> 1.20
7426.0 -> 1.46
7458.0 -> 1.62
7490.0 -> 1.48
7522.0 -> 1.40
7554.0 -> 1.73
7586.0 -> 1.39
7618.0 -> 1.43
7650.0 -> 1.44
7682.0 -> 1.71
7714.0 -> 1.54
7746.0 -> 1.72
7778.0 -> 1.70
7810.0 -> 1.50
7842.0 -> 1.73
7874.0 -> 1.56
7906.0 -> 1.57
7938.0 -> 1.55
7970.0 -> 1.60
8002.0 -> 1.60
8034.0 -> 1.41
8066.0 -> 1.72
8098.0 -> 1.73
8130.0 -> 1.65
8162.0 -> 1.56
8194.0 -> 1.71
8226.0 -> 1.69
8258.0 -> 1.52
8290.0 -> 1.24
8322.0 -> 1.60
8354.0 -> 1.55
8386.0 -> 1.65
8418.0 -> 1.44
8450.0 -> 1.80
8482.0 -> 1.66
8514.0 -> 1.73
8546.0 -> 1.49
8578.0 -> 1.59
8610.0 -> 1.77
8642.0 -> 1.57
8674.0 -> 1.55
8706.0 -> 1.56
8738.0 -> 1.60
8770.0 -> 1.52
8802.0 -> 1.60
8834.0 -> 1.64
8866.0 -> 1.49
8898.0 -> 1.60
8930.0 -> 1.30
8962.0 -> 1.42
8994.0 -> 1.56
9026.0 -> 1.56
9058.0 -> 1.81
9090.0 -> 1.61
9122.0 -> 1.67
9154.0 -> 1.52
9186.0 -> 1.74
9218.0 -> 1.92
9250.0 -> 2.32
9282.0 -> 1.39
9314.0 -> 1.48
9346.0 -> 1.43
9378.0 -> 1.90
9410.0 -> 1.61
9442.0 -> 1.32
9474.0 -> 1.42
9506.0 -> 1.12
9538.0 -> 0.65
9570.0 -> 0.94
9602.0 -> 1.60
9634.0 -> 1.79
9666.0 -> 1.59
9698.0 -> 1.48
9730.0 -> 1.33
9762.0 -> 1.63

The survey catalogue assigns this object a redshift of 0.407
